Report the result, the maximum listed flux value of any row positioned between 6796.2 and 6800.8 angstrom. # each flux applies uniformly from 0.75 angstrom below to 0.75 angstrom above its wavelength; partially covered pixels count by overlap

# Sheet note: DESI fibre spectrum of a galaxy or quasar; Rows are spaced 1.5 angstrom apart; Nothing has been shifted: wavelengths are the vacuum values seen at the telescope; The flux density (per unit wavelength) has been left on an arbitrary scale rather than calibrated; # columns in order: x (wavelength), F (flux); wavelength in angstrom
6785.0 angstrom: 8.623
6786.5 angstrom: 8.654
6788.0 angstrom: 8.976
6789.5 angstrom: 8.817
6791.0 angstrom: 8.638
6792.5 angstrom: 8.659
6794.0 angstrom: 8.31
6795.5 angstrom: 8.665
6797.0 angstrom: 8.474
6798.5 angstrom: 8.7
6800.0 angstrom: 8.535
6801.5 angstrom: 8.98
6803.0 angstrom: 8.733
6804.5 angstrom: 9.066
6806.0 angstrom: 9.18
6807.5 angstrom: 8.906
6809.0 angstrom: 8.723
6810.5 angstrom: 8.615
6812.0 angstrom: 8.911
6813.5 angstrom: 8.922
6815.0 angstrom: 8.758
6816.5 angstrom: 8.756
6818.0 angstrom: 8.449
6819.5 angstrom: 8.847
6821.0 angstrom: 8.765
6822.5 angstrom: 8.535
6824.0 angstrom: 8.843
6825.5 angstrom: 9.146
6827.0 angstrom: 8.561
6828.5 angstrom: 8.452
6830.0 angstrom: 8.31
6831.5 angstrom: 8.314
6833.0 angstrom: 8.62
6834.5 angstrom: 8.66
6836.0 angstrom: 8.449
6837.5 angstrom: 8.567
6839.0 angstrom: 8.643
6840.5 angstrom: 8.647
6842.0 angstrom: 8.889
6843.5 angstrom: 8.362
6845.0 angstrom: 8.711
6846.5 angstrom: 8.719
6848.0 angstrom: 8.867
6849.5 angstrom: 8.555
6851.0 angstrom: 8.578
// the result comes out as 8.7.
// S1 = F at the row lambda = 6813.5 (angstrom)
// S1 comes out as 8.922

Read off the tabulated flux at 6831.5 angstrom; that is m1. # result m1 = 8.314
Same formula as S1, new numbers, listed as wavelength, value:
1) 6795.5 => 8.665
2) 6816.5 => 8.756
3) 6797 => 8.474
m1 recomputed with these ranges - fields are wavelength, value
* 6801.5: 8.98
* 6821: 8.765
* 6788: 8.976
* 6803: 8.733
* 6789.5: 8.817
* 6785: 8.623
